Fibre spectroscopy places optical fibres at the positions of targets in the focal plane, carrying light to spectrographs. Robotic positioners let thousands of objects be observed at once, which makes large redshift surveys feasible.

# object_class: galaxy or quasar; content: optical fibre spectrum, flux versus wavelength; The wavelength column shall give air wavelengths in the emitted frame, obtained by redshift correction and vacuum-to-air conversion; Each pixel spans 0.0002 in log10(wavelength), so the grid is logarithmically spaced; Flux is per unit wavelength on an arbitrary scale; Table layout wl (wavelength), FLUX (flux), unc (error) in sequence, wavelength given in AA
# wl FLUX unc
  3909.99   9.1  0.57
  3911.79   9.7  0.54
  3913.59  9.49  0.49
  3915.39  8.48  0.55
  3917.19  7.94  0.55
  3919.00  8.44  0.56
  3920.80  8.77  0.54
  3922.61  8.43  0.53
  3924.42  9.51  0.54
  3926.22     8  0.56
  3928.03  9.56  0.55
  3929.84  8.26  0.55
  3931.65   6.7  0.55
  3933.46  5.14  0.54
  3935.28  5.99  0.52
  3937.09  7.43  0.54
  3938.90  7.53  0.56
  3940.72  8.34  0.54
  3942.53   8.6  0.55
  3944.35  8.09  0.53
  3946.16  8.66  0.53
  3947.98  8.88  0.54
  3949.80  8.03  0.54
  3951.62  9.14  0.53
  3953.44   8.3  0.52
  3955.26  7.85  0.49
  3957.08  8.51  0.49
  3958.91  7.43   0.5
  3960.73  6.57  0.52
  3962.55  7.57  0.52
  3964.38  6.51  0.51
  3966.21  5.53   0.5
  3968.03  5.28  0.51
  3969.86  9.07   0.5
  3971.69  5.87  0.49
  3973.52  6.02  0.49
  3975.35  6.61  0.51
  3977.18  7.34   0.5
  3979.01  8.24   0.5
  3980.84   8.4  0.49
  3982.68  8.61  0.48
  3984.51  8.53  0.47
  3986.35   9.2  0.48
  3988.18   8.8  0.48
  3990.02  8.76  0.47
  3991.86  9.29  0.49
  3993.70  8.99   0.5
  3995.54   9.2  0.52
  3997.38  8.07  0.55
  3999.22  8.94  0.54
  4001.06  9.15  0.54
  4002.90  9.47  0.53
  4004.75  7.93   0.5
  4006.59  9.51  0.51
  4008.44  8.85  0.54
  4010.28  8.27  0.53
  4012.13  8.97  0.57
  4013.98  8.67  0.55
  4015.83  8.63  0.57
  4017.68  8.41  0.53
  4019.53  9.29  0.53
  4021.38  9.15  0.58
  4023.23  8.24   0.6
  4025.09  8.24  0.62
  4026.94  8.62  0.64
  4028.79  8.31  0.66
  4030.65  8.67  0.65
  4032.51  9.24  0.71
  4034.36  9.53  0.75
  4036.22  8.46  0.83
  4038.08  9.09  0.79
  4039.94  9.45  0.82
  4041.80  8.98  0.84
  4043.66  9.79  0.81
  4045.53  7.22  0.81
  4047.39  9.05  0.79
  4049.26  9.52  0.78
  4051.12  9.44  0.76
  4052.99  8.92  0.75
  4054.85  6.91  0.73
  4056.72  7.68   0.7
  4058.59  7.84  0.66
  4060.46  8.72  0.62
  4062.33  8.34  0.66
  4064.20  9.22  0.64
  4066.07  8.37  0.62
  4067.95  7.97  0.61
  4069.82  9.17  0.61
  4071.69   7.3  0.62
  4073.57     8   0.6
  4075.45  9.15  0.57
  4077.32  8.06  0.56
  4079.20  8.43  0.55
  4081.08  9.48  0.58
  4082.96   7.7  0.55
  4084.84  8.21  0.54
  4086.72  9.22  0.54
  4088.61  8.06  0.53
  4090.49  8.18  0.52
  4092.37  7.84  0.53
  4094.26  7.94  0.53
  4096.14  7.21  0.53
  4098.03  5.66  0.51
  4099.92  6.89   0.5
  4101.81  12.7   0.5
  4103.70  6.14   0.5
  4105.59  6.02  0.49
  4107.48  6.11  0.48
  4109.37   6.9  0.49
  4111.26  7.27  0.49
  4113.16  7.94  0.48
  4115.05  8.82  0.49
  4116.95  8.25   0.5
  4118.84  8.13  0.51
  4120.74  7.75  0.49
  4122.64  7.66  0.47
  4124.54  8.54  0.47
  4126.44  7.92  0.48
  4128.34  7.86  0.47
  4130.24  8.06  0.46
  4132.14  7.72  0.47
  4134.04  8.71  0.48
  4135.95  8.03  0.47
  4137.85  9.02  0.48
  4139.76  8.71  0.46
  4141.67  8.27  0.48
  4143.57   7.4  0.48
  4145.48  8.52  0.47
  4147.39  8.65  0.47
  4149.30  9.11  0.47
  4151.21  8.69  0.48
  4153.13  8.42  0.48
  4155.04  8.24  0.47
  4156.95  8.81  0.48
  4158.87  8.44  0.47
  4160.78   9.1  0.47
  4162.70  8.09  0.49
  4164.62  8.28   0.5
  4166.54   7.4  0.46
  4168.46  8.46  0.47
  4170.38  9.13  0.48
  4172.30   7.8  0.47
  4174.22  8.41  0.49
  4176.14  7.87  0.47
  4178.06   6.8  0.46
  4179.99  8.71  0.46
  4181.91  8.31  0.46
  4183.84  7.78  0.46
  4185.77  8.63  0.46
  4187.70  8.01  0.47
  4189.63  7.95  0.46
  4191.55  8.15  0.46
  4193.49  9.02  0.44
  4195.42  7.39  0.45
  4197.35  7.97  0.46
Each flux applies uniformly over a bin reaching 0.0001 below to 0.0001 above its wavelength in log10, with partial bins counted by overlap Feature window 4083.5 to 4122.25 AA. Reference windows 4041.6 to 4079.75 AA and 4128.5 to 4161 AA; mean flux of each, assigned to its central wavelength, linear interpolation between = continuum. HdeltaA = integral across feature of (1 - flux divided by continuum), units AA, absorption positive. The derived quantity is 3.2 AA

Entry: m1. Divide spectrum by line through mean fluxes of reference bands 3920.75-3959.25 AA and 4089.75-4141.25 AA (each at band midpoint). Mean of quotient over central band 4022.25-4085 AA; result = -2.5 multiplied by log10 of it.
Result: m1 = -0.09 mag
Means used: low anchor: 8.04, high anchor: 7.86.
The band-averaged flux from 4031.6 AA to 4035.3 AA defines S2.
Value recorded 9.4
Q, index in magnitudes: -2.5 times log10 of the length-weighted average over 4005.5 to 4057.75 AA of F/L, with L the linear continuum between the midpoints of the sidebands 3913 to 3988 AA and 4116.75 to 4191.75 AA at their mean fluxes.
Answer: -0.098 mag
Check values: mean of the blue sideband 7.83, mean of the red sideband 8.25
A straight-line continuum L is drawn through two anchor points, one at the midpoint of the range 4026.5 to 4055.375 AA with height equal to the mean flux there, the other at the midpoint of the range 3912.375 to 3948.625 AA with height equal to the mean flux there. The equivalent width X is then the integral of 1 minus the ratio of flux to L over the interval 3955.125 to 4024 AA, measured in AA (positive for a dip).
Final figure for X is 2.96 AA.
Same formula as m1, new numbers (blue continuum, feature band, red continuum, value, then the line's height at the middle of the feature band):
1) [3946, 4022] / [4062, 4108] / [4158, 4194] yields 0.02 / 8.21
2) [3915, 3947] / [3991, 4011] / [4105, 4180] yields -0.11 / 8.02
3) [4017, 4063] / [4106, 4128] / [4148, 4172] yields 0.11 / 8.56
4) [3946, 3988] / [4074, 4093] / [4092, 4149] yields -0.08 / 7.85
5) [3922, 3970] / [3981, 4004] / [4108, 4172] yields -0.14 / 7.84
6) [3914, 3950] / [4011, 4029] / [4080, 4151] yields -0.08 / 8.04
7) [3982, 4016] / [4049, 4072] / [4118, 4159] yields 0.02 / 8.6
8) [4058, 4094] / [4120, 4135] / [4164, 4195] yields 0.03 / 8.27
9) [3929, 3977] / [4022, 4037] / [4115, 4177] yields -0.12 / 7.75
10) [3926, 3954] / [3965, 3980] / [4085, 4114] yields 0.16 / 7.85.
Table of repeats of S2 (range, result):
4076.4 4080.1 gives 8.24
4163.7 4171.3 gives 8.31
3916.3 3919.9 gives 8.18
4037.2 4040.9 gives 9.27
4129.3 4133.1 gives 7.9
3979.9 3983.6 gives 8.51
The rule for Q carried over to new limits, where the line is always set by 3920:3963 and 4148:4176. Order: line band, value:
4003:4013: -0.084 mag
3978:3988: -0.071 mag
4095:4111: 0.154 mag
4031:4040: -0.116 mag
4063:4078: -0.022 mag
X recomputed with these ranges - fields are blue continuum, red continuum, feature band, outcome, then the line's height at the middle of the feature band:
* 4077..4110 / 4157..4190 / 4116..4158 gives -1.4 AA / 8.03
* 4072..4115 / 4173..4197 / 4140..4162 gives -1.4 AA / 8.01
